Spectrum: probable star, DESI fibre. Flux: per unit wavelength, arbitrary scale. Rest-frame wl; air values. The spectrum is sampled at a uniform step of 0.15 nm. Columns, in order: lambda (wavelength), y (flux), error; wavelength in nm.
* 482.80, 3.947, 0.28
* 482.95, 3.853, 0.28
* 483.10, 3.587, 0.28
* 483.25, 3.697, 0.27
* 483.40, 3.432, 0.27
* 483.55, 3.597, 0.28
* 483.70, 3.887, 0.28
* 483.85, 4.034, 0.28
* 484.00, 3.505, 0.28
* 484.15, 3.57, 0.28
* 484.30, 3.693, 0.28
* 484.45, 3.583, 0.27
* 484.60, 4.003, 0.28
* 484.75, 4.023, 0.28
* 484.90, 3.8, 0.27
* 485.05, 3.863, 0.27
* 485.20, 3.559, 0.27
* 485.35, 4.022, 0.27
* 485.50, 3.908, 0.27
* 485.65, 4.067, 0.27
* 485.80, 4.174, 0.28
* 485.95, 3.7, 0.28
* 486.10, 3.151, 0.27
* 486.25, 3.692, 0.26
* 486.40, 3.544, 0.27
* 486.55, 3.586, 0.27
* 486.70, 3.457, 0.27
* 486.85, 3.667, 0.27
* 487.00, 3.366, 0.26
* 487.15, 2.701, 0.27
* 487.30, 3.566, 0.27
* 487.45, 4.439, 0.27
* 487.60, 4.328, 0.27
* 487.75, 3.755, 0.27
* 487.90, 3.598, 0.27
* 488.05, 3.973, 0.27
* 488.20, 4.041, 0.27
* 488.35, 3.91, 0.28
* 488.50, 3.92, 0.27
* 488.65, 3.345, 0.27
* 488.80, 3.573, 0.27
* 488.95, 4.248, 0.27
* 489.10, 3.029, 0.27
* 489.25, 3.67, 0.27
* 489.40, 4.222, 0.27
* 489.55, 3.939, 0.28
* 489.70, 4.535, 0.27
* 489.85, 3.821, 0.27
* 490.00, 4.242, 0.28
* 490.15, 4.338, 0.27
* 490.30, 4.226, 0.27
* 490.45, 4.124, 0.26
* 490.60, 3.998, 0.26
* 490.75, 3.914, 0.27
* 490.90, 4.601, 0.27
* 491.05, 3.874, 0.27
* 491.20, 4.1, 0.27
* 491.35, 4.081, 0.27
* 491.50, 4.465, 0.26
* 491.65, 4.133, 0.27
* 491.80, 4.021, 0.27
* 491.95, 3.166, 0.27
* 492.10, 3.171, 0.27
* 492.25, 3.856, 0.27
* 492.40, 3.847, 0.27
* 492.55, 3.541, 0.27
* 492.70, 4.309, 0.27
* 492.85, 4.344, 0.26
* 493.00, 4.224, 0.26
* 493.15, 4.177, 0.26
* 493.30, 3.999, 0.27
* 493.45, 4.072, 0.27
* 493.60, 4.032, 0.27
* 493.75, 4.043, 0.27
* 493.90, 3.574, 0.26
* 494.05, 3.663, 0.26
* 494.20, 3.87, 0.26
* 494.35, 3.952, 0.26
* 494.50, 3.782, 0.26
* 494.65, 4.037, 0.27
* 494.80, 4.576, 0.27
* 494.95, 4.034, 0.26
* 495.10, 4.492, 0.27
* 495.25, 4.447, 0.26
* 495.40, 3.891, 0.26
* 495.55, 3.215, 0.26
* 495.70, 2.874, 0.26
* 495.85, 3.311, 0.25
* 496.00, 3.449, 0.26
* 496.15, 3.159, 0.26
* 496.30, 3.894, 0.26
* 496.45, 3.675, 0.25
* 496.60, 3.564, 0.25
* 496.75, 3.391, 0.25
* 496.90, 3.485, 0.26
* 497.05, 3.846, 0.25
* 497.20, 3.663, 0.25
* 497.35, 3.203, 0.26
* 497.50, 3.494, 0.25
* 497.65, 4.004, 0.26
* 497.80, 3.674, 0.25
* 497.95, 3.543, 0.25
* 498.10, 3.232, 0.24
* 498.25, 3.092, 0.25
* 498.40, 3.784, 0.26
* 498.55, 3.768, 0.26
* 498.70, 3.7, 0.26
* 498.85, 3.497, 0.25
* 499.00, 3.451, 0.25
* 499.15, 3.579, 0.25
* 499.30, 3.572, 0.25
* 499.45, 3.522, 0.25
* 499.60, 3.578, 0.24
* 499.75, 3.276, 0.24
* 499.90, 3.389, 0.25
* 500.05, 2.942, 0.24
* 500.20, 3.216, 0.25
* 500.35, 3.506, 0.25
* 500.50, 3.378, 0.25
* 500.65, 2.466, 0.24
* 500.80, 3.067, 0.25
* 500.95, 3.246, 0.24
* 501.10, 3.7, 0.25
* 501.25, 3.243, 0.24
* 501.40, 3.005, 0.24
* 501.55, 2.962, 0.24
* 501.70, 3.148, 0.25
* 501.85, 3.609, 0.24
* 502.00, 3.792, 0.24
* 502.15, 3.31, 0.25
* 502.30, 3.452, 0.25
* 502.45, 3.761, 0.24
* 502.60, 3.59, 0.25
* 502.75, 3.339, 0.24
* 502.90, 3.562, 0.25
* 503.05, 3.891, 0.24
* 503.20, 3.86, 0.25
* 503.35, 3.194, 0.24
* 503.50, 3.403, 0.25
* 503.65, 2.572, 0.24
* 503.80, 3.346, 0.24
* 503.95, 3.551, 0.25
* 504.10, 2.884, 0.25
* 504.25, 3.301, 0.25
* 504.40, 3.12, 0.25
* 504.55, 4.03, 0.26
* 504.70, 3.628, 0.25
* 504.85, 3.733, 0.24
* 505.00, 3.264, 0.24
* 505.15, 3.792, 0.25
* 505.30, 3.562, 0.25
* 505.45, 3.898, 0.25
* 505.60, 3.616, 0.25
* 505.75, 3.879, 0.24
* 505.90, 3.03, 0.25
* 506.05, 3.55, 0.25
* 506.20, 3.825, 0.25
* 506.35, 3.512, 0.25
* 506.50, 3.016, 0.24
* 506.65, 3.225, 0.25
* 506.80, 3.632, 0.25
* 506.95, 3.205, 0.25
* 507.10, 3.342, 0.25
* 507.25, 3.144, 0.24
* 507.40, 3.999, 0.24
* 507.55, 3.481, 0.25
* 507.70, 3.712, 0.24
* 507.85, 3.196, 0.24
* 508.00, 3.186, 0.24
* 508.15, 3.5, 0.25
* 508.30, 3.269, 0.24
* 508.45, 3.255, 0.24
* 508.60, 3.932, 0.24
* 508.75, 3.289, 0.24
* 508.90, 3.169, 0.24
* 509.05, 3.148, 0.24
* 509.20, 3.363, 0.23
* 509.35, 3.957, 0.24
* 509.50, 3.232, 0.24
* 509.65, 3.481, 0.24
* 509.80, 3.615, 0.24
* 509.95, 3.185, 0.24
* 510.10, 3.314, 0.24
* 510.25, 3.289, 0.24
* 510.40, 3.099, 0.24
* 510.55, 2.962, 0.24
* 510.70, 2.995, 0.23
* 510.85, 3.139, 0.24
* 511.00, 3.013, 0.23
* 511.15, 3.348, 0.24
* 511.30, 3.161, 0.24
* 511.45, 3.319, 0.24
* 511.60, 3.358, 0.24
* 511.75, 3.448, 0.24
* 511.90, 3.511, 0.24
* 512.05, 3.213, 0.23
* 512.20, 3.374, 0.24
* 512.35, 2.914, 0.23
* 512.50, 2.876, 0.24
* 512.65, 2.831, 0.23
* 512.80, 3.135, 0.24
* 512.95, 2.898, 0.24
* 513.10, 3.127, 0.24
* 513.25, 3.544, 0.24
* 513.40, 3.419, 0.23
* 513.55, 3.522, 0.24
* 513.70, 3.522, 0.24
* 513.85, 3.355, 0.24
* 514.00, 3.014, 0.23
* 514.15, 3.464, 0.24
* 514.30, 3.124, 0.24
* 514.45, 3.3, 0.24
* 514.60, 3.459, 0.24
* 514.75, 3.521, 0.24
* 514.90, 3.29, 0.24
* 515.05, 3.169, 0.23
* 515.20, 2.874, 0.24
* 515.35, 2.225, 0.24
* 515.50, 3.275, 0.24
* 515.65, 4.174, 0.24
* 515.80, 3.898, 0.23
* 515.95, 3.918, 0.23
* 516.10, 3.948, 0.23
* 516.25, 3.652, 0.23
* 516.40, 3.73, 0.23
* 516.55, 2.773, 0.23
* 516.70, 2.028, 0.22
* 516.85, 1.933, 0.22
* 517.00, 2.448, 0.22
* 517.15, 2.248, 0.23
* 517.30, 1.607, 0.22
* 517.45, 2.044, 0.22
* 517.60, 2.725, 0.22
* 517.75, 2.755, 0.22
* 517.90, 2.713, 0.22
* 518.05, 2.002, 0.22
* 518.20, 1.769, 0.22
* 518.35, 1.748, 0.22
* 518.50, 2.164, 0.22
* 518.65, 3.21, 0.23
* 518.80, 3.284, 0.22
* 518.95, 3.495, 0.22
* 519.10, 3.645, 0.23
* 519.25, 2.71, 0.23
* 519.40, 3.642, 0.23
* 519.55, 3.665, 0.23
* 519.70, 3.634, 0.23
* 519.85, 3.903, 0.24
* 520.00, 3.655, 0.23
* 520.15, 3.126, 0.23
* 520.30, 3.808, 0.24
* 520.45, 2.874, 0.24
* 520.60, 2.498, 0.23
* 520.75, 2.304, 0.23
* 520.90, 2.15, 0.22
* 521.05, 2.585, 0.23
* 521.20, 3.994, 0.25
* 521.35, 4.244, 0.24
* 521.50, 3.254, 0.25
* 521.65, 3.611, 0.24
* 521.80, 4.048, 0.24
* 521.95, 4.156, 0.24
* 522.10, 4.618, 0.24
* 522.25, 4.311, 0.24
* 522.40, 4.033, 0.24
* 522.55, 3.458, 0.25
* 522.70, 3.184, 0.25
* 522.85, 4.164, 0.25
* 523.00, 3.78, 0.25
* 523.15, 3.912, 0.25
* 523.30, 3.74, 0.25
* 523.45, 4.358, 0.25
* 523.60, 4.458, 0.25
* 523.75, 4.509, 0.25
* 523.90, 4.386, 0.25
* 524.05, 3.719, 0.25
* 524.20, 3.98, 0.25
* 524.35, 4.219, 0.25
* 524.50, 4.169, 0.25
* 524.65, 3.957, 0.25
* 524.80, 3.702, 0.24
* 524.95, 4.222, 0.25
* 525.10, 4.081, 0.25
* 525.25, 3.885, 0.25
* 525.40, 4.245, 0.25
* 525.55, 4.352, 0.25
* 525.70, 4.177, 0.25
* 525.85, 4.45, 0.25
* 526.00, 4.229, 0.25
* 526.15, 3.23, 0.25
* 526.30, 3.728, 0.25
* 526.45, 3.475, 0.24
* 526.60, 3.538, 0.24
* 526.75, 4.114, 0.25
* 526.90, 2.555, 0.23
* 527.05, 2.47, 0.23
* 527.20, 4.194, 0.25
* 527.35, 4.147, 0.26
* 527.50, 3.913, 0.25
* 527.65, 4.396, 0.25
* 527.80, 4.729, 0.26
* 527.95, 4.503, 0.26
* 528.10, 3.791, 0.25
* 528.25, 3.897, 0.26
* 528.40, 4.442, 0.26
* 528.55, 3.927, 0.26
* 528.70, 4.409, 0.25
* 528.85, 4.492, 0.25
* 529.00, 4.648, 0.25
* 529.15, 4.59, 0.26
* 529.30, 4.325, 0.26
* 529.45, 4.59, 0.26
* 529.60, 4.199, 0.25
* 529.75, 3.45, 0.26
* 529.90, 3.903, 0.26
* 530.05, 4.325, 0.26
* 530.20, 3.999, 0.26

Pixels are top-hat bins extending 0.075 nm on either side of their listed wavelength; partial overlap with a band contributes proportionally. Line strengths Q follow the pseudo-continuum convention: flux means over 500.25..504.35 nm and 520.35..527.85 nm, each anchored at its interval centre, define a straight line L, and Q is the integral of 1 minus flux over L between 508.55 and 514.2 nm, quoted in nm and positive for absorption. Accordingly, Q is 0.41 nm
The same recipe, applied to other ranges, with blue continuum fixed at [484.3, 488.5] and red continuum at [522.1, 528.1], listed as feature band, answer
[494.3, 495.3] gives -0.10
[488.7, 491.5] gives -0.19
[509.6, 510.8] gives 0.20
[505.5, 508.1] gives 0.28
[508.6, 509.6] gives 0.12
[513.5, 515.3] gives 0.29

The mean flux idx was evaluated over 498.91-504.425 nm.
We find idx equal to 3.35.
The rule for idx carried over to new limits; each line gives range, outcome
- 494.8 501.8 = 3.48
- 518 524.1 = 3.46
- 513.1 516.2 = 3.4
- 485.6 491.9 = 3.88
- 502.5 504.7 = 3.41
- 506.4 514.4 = 3.3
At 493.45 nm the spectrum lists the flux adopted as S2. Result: 4.072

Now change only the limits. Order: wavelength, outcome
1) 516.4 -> 3.73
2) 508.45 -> 3.255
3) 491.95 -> 3.166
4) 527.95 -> 4.503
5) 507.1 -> 3.342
